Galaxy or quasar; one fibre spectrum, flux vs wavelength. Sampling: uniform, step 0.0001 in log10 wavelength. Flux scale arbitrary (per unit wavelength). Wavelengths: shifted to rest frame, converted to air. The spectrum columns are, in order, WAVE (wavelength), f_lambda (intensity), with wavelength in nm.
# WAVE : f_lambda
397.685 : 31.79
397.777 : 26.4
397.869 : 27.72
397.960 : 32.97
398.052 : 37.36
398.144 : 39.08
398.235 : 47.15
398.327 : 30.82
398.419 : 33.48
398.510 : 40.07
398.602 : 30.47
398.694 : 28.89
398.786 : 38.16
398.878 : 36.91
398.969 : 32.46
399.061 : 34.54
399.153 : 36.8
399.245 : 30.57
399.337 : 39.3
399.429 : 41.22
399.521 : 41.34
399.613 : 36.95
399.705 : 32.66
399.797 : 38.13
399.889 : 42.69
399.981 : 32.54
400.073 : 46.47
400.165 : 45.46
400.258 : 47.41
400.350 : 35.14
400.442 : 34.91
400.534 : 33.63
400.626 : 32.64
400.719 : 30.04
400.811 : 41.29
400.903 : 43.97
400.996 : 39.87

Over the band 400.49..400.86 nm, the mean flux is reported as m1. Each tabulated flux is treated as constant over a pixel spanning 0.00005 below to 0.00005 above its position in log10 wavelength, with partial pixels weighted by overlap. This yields 34.5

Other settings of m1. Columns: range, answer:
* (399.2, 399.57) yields 38.1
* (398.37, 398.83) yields 34.2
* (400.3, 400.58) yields 34.8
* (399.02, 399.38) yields 35.3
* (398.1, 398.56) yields 38.1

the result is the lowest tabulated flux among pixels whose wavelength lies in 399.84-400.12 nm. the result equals 32.54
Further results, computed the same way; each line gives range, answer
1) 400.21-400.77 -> 30.04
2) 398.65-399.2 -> 28.89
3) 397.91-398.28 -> 32.97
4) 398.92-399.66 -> 30.57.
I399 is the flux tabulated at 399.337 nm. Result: 39.3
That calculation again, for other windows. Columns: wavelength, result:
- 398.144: 39.08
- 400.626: 32.64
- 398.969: 32.46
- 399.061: 34.54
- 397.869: 27.72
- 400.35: 35.14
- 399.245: 30.57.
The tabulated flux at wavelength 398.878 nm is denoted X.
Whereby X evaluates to 36.91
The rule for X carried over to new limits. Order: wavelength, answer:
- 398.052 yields 37.36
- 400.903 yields 43.97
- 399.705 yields 32.66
